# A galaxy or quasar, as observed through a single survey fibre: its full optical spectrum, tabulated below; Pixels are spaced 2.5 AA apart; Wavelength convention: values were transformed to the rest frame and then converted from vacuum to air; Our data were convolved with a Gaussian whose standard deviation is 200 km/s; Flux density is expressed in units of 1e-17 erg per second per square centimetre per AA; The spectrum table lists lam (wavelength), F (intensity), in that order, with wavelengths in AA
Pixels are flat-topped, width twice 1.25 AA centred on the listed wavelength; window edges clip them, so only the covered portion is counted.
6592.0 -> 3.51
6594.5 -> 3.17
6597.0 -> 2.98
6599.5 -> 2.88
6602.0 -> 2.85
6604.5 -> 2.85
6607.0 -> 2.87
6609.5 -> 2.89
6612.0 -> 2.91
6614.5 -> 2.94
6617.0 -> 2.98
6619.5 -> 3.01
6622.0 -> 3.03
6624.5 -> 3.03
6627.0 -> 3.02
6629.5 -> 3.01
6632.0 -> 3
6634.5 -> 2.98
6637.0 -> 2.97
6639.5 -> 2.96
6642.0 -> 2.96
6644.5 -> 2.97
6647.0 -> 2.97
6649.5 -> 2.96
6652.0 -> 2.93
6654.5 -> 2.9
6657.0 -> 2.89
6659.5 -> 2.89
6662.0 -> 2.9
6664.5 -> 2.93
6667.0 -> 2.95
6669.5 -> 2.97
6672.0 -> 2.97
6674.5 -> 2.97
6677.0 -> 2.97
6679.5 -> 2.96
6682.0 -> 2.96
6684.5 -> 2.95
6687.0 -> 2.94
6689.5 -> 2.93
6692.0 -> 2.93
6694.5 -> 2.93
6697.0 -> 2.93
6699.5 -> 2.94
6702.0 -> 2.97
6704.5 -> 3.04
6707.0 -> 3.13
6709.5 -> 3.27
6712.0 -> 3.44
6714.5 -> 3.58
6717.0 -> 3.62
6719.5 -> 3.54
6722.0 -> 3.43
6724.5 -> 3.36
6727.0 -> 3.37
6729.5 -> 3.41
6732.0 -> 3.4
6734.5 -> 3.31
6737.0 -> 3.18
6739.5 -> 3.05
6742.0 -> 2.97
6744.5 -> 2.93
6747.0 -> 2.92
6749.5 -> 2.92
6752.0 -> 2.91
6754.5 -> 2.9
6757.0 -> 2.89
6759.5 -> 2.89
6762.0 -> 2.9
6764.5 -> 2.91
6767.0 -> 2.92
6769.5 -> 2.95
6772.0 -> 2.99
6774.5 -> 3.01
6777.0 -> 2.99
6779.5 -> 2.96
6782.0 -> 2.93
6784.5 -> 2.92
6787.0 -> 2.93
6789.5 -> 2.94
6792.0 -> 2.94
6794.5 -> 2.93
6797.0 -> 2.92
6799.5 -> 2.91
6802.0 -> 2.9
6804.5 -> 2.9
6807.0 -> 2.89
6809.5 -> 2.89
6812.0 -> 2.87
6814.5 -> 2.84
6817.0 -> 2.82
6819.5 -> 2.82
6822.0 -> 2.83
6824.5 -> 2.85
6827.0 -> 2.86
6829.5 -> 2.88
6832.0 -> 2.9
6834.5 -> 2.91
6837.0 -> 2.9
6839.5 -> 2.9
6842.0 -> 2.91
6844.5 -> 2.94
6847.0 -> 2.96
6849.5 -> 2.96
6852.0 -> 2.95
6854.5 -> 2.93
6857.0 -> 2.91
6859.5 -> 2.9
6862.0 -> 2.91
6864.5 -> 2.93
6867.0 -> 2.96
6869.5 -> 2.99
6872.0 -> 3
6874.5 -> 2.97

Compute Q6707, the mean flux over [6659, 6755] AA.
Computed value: 3.1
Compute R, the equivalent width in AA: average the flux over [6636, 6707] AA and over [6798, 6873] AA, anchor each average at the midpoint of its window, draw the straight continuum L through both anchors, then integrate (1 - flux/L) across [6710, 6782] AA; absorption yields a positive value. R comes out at -4.9 AA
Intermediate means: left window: 2.95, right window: 2.9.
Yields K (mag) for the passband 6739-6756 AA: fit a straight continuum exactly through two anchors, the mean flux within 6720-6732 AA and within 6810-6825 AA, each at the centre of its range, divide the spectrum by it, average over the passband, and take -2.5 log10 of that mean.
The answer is 0.12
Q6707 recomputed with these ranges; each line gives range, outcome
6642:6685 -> 2.94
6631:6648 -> 2.97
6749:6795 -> 2.93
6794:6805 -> 2.91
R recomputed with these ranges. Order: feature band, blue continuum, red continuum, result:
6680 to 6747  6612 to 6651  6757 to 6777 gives -4.8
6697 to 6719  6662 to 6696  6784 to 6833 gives -2.3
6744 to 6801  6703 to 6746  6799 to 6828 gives 2.4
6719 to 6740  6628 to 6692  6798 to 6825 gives -3.1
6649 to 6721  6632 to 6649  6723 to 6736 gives 2.8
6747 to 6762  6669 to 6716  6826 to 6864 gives 0.4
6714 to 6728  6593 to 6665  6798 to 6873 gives -2.6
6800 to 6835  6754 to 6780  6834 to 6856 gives 0.8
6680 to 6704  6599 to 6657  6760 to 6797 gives 0.0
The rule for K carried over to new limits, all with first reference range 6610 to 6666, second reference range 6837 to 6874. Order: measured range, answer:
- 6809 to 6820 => 0.04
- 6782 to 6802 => 0.01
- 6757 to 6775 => 0.01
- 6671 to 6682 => 0.00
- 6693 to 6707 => -0.01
